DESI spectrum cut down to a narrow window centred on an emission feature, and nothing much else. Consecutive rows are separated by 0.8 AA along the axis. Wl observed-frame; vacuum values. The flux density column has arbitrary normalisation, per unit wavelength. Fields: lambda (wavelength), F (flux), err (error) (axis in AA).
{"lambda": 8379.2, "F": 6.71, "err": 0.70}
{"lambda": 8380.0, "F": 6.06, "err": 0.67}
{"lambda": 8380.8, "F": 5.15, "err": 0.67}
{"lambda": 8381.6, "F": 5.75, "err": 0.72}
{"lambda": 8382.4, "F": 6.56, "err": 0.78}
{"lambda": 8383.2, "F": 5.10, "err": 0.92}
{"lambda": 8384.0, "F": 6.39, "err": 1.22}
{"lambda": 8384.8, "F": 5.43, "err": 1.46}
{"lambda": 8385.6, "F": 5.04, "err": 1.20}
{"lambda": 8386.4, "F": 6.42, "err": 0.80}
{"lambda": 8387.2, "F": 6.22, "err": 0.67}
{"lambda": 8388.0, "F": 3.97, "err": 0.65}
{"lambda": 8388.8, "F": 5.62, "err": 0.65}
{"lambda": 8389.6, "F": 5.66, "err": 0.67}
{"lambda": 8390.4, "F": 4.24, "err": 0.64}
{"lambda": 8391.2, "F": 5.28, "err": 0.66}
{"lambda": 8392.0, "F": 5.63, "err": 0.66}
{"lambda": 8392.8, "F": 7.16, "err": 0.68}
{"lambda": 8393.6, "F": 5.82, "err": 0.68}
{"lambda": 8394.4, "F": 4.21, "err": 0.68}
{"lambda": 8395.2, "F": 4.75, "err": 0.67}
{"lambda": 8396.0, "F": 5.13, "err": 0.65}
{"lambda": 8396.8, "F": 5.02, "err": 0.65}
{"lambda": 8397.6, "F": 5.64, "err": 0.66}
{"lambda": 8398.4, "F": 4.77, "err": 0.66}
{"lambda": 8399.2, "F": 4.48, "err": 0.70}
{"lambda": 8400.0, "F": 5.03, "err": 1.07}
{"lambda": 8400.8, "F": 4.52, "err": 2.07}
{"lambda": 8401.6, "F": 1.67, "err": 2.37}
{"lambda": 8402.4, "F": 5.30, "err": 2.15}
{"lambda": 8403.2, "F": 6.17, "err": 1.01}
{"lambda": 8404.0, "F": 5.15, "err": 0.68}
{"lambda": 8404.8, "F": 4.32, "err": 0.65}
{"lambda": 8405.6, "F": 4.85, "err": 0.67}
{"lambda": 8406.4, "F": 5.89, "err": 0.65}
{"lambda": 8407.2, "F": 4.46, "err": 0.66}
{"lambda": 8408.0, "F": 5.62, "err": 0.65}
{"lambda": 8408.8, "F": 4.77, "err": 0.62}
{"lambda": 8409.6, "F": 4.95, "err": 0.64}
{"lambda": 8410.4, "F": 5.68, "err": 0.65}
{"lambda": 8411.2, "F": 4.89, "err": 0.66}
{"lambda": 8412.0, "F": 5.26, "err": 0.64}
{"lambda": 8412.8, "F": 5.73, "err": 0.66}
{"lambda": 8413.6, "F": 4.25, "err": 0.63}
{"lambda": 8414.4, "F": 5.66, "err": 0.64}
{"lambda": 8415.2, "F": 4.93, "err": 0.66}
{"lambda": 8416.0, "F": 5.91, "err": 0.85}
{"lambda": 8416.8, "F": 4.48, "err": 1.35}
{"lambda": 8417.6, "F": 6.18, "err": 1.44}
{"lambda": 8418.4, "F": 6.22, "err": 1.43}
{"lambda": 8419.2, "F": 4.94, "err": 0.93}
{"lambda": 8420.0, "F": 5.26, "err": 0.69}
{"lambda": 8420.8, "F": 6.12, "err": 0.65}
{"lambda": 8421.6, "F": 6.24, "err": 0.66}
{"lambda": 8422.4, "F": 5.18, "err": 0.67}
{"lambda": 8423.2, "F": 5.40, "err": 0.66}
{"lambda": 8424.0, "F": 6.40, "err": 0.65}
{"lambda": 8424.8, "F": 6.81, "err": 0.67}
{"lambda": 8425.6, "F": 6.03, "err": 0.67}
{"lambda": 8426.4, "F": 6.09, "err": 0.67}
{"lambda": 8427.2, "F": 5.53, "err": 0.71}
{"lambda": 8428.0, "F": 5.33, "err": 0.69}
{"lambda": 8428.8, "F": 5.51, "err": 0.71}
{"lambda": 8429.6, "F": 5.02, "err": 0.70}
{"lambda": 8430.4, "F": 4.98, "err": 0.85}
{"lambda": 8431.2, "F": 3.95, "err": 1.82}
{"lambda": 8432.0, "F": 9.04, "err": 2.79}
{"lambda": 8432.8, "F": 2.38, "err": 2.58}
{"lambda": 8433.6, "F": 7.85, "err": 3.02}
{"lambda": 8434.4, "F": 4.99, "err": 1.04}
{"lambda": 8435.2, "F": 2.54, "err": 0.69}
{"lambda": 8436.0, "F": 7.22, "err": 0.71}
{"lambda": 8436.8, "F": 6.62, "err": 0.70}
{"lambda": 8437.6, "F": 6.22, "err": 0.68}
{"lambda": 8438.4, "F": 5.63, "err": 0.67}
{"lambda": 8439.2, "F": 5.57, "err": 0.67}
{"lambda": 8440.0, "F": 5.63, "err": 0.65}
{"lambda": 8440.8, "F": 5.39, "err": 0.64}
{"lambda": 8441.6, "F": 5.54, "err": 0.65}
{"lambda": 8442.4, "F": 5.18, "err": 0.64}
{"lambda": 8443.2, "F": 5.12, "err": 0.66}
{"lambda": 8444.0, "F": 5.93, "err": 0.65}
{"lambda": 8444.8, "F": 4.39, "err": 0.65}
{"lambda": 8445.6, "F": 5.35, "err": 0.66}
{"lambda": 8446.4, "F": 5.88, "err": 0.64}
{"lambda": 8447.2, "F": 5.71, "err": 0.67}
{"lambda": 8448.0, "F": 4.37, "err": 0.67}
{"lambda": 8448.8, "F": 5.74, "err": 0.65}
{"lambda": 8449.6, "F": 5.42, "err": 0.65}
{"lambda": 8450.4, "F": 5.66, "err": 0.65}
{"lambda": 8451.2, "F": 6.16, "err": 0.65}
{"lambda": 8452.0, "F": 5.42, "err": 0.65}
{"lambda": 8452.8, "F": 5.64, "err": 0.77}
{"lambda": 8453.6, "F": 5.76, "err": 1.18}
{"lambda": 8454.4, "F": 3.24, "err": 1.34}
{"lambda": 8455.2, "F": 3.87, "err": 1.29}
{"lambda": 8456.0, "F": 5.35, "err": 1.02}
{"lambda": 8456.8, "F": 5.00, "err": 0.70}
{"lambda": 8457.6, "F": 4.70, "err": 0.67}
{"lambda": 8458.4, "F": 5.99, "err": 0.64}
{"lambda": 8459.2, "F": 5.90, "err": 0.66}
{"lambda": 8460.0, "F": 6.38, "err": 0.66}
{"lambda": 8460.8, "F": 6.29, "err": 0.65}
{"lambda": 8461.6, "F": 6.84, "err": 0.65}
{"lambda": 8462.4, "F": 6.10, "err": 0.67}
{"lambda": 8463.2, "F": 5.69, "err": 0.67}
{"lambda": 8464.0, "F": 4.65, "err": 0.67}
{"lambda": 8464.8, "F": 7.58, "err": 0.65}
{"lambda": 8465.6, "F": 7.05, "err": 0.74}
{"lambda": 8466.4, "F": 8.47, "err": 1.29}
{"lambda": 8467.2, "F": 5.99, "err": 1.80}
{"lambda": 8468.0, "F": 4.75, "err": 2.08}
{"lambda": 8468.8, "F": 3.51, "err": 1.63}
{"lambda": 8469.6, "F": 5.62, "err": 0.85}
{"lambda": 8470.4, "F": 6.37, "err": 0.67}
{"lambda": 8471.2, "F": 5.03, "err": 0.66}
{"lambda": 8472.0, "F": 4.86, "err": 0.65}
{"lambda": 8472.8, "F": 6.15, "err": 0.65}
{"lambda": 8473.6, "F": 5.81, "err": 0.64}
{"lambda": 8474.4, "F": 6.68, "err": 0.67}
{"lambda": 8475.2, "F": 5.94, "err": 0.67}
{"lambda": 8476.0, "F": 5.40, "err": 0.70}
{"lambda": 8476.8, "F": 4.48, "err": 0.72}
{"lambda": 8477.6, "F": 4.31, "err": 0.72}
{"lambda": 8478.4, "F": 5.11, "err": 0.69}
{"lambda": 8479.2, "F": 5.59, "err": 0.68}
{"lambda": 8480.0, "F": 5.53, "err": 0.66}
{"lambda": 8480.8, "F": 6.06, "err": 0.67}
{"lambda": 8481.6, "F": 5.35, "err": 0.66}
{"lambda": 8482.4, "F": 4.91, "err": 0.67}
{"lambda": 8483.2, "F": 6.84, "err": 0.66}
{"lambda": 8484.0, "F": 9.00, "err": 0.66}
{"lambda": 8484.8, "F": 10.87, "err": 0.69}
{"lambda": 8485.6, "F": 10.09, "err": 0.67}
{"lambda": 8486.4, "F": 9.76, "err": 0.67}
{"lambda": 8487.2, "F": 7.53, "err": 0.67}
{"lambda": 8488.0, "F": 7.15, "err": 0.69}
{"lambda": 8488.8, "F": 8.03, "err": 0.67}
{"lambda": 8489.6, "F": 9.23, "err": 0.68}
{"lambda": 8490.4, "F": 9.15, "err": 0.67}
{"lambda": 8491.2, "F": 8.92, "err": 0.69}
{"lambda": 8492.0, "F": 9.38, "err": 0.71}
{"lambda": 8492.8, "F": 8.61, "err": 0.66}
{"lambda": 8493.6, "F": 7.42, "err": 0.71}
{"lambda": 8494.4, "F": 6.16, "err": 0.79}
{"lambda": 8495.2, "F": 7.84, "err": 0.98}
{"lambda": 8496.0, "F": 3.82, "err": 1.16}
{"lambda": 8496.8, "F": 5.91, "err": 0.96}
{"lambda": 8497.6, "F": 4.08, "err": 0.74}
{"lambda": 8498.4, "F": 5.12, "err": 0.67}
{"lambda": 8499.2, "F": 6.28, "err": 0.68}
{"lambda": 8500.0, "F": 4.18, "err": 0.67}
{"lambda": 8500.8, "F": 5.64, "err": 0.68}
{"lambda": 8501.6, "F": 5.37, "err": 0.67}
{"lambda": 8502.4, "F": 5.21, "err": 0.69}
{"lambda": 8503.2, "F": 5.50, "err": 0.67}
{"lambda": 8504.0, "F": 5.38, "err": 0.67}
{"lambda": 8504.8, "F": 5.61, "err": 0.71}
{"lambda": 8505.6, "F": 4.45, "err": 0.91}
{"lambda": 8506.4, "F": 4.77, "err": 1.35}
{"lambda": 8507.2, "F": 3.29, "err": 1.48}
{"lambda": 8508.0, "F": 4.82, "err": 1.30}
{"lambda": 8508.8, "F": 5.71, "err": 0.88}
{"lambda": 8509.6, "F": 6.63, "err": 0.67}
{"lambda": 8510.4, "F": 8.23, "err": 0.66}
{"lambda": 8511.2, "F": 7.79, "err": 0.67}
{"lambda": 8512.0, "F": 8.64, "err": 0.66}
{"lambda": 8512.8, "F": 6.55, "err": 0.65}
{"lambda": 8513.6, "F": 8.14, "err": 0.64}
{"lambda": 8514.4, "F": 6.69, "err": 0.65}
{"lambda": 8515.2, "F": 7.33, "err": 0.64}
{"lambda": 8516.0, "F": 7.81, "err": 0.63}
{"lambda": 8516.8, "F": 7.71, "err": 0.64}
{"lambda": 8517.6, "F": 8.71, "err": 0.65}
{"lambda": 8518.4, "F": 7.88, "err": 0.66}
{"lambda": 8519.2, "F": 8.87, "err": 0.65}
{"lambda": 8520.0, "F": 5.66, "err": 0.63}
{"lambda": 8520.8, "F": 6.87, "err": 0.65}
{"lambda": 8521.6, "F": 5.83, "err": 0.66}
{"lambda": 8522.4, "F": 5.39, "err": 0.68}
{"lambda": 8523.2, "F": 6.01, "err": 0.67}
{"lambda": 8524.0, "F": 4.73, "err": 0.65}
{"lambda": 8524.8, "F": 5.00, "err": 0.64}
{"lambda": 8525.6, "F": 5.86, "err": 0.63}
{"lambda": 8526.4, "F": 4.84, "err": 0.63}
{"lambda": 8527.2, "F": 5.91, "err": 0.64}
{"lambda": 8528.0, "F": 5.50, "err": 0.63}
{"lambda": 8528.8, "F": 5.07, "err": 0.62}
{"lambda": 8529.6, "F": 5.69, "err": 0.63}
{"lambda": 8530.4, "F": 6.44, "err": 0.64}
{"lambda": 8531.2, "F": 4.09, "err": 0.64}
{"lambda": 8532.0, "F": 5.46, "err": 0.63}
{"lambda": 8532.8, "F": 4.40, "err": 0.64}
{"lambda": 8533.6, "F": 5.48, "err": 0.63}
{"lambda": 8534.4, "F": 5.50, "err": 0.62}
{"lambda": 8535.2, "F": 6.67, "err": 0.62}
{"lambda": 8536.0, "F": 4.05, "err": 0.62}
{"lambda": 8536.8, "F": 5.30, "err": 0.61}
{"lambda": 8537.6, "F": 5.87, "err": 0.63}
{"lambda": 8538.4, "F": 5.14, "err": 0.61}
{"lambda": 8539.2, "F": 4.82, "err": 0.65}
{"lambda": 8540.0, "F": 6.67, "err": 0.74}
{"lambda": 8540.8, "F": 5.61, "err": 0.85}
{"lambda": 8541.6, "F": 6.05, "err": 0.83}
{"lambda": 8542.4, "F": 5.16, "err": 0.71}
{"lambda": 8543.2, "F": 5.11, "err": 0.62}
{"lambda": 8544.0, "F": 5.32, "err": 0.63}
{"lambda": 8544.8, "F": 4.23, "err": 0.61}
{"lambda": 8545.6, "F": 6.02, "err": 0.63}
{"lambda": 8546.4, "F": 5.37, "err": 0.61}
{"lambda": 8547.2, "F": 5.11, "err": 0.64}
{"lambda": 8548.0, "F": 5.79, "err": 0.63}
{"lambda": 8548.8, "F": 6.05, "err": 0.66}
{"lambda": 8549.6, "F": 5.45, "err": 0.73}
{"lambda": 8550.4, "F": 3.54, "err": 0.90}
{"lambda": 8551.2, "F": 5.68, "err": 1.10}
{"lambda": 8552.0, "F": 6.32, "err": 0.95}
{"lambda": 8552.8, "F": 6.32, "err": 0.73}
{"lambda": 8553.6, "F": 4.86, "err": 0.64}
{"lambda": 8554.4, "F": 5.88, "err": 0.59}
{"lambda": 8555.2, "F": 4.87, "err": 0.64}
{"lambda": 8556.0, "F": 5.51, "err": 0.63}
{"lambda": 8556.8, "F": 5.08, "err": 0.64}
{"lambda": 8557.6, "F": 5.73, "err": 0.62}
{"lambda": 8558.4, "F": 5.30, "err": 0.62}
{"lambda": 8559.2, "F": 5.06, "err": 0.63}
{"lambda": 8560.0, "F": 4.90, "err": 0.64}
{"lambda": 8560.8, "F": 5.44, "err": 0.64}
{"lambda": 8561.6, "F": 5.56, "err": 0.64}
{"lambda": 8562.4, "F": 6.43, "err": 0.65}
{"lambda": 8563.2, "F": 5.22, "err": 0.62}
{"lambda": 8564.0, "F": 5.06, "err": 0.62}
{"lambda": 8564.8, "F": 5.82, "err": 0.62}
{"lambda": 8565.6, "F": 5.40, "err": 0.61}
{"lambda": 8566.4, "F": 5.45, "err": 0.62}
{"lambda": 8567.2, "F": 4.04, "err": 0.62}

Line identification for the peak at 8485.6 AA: H-alpha 6563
